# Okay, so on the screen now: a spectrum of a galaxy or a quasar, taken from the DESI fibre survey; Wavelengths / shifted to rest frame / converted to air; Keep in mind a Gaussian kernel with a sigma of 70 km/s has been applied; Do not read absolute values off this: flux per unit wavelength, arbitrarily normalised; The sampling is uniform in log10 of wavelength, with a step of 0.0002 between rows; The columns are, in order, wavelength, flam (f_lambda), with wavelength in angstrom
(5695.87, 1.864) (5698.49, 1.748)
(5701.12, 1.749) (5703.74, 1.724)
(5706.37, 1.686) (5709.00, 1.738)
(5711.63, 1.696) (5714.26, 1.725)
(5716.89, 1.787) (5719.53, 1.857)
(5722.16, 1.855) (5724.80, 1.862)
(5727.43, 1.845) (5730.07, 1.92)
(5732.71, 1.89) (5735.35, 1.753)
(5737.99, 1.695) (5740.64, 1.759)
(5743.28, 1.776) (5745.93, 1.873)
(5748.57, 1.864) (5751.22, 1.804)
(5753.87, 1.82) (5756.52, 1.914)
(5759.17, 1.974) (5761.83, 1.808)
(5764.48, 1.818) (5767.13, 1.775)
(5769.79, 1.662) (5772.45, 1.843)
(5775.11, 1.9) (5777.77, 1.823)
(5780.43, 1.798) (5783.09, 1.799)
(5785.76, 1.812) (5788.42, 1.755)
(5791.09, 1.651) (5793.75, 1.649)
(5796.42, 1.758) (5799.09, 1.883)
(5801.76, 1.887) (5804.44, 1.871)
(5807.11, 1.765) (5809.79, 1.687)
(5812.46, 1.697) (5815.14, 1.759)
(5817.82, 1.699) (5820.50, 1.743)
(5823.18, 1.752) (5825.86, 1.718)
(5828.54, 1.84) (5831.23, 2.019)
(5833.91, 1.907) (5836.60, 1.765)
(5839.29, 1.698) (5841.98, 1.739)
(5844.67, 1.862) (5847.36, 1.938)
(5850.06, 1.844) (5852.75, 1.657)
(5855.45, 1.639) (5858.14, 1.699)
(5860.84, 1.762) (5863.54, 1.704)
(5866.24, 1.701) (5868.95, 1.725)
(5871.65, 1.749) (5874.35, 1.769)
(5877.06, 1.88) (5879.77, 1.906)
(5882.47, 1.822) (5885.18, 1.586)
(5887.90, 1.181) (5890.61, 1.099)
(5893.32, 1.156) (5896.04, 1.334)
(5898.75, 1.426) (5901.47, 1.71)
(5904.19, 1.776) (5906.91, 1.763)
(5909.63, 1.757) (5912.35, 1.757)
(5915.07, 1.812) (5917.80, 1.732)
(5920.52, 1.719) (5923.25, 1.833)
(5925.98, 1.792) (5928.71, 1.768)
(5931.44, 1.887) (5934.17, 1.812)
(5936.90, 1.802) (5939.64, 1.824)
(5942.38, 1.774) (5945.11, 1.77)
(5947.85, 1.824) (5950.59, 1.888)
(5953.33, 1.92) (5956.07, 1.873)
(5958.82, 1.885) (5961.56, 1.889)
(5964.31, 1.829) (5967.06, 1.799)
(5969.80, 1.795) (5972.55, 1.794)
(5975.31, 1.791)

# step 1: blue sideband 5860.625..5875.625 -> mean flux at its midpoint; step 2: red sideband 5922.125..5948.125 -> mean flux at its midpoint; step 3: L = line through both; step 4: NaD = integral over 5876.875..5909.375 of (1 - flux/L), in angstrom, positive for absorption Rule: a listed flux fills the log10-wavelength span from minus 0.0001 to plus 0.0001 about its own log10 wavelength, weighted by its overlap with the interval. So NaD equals 3.9 angstrom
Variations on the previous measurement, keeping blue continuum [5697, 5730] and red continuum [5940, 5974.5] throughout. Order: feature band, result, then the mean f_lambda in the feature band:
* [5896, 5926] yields 1.8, 1.71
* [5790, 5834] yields 0.6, 1.78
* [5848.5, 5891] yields 3.1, 1.68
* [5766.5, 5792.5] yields 0.2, 1.78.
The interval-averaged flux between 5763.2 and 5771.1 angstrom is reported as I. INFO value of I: 1.75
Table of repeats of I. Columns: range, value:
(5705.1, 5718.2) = 1.73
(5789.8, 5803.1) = 1.77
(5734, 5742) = 1.74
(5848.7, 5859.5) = 1.71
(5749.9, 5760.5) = 1.88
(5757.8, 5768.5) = 1.84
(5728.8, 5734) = 1.9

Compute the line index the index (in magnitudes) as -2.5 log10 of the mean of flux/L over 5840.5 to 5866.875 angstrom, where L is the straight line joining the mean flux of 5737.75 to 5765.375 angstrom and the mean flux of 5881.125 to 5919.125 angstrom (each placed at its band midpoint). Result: -0.068 mag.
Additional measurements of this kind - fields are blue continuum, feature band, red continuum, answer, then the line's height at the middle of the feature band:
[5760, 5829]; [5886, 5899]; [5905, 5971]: 0.408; 1.8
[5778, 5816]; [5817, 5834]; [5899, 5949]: -0.022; 1.77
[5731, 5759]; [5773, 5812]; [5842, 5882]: 0.009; 1.8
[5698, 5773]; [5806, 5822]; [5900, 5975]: 0.048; 1.8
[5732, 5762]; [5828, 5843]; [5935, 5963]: 0.003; 1.83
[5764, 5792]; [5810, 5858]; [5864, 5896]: -0.063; 1.68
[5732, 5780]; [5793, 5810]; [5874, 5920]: -0.027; 1.75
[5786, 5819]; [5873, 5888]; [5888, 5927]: -0.057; 1.64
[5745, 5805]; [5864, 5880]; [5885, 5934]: -0.063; 1.68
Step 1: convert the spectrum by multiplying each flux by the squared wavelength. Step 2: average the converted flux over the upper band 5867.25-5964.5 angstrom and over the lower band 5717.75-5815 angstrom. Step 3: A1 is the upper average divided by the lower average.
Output 1.0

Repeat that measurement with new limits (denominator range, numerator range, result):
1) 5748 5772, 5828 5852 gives 1.04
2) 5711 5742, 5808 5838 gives 1.02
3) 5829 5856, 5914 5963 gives 1.04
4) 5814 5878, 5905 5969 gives 1.05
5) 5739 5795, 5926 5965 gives 1.08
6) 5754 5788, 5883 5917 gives 0.88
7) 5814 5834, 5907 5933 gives 1.02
